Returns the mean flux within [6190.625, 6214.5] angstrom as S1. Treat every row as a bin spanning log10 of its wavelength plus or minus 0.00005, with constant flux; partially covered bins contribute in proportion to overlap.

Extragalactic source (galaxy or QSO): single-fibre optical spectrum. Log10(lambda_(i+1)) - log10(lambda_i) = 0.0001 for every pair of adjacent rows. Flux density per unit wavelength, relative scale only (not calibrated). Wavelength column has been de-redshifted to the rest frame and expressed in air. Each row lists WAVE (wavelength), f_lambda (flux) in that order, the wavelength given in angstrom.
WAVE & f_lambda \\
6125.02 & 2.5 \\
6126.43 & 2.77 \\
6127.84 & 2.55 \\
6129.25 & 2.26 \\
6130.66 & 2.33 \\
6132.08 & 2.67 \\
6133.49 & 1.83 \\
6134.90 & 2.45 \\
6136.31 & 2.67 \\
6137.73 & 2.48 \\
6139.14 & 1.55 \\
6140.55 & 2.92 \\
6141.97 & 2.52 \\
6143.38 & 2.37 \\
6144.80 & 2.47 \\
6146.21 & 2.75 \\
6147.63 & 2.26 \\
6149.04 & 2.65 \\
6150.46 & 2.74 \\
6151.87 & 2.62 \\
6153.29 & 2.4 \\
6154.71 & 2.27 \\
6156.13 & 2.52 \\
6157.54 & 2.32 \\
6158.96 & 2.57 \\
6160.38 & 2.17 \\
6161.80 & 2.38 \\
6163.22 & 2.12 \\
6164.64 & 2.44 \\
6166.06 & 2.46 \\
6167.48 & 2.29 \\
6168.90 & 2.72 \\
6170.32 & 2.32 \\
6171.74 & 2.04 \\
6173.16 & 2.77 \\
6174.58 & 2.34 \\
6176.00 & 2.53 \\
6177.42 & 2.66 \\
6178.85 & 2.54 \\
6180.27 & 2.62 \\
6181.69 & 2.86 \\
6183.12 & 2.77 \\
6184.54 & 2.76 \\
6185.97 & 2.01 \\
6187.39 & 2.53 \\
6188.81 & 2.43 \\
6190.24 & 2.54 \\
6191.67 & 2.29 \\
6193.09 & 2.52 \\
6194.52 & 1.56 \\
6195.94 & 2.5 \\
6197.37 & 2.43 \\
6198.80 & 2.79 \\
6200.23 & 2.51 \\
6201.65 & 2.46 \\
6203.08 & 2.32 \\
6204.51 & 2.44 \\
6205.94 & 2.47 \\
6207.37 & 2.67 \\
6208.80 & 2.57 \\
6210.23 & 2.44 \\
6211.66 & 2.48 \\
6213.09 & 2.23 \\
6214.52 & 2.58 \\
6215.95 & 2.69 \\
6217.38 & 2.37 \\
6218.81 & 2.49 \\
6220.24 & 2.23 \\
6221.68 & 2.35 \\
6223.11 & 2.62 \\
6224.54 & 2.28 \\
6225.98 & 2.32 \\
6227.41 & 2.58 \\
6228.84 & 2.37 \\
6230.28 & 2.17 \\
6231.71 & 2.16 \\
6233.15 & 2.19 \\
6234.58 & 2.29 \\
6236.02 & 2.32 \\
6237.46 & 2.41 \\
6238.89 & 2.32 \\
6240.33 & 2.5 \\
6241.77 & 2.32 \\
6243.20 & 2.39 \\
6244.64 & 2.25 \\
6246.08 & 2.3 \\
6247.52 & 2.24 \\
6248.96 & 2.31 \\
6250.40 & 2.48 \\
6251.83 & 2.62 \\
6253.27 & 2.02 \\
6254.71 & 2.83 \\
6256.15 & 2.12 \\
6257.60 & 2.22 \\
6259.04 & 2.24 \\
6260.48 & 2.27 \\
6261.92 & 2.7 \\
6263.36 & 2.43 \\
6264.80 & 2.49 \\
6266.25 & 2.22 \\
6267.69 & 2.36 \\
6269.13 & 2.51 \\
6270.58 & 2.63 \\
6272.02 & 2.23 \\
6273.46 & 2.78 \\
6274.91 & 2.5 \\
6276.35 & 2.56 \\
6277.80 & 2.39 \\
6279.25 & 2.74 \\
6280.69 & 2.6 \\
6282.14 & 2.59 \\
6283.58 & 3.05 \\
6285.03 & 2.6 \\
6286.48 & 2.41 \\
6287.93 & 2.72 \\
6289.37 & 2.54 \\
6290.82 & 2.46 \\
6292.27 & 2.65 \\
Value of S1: 2.42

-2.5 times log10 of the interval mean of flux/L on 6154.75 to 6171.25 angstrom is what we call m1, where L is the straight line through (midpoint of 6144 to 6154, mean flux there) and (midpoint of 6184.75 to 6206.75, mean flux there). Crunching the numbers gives 0.06 mag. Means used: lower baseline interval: 2.55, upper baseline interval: 2.4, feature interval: 2.38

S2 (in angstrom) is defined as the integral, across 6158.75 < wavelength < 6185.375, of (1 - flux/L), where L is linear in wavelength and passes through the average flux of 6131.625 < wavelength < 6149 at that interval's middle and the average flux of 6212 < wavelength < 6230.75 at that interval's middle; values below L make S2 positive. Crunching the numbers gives -0.8 angstrom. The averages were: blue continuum 2.42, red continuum 2.41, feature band 2.49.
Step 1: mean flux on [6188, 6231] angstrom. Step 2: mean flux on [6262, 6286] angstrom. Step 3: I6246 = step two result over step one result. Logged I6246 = 1.05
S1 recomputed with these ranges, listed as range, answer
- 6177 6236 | 2.44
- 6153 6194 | 2.45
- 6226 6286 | 2.42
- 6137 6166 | 2.43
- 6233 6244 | 2.35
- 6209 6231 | 2.42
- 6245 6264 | 2.37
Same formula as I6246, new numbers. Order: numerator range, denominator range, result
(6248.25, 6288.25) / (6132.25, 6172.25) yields 1.03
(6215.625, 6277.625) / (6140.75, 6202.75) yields 0.97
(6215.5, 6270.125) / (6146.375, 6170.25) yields 0.97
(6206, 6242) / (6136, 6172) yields 0.99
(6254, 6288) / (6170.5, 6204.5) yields 1.02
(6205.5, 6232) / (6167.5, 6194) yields 0.97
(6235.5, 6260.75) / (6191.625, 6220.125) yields 0.96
